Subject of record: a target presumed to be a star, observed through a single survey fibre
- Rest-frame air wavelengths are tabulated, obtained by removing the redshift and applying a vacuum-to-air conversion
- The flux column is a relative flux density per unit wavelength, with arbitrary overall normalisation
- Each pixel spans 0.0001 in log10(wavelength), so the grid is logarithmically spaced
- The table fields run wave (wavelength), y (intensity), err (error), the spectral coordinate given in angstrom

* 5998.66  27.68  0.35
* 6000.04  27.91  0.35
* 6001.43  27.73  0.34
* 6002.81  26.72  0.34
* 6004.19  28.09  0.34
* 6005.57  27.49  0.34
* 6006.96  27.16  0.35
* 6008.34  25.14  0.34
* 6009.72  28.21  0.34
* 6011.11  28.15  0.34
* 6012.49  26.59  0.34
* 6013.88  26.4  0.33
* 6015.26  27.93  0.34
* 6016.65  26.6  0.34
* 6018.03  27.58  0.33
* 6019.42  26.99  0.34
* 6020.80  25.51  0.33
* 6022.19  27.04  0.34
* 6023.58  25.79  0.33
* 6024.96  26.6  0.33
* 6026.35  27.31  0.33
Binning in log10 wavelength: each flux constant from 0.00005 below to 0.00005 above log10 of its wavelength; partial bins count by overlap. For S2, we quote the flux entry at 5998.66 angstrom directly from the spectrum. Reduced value 27.68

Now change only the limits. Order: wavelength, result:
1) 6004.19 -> 28.09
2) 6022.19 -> 27.04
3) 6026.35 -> 27.31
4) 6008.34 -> 25.14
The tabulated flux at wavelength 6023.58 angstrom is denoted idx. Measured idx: 25.79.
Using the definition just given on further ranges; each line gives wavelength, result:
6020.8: 25.51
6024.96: 26.6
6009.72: 28.21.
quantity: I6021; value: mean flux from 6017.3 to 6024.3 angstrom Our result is 26.6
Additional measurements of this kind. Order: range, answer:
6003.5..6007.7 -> 27.6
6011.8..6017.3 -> 26.9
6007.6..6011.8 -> 27.2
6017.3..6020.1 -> 27.3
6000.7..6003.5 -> 27.2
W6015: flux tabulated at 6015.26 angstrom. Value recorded 27.93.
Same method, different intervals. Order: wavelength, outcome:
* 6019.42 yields 26.99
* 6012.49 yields 26.59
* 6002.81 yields 26.72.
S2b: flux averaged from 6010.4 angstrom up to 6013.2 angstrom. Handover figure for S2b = 27.3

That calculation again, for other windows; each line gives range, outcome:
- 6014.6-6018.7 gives 27.4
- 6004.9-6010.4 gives 27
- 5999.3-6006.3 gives 27.6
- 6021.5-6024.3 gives 26.5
